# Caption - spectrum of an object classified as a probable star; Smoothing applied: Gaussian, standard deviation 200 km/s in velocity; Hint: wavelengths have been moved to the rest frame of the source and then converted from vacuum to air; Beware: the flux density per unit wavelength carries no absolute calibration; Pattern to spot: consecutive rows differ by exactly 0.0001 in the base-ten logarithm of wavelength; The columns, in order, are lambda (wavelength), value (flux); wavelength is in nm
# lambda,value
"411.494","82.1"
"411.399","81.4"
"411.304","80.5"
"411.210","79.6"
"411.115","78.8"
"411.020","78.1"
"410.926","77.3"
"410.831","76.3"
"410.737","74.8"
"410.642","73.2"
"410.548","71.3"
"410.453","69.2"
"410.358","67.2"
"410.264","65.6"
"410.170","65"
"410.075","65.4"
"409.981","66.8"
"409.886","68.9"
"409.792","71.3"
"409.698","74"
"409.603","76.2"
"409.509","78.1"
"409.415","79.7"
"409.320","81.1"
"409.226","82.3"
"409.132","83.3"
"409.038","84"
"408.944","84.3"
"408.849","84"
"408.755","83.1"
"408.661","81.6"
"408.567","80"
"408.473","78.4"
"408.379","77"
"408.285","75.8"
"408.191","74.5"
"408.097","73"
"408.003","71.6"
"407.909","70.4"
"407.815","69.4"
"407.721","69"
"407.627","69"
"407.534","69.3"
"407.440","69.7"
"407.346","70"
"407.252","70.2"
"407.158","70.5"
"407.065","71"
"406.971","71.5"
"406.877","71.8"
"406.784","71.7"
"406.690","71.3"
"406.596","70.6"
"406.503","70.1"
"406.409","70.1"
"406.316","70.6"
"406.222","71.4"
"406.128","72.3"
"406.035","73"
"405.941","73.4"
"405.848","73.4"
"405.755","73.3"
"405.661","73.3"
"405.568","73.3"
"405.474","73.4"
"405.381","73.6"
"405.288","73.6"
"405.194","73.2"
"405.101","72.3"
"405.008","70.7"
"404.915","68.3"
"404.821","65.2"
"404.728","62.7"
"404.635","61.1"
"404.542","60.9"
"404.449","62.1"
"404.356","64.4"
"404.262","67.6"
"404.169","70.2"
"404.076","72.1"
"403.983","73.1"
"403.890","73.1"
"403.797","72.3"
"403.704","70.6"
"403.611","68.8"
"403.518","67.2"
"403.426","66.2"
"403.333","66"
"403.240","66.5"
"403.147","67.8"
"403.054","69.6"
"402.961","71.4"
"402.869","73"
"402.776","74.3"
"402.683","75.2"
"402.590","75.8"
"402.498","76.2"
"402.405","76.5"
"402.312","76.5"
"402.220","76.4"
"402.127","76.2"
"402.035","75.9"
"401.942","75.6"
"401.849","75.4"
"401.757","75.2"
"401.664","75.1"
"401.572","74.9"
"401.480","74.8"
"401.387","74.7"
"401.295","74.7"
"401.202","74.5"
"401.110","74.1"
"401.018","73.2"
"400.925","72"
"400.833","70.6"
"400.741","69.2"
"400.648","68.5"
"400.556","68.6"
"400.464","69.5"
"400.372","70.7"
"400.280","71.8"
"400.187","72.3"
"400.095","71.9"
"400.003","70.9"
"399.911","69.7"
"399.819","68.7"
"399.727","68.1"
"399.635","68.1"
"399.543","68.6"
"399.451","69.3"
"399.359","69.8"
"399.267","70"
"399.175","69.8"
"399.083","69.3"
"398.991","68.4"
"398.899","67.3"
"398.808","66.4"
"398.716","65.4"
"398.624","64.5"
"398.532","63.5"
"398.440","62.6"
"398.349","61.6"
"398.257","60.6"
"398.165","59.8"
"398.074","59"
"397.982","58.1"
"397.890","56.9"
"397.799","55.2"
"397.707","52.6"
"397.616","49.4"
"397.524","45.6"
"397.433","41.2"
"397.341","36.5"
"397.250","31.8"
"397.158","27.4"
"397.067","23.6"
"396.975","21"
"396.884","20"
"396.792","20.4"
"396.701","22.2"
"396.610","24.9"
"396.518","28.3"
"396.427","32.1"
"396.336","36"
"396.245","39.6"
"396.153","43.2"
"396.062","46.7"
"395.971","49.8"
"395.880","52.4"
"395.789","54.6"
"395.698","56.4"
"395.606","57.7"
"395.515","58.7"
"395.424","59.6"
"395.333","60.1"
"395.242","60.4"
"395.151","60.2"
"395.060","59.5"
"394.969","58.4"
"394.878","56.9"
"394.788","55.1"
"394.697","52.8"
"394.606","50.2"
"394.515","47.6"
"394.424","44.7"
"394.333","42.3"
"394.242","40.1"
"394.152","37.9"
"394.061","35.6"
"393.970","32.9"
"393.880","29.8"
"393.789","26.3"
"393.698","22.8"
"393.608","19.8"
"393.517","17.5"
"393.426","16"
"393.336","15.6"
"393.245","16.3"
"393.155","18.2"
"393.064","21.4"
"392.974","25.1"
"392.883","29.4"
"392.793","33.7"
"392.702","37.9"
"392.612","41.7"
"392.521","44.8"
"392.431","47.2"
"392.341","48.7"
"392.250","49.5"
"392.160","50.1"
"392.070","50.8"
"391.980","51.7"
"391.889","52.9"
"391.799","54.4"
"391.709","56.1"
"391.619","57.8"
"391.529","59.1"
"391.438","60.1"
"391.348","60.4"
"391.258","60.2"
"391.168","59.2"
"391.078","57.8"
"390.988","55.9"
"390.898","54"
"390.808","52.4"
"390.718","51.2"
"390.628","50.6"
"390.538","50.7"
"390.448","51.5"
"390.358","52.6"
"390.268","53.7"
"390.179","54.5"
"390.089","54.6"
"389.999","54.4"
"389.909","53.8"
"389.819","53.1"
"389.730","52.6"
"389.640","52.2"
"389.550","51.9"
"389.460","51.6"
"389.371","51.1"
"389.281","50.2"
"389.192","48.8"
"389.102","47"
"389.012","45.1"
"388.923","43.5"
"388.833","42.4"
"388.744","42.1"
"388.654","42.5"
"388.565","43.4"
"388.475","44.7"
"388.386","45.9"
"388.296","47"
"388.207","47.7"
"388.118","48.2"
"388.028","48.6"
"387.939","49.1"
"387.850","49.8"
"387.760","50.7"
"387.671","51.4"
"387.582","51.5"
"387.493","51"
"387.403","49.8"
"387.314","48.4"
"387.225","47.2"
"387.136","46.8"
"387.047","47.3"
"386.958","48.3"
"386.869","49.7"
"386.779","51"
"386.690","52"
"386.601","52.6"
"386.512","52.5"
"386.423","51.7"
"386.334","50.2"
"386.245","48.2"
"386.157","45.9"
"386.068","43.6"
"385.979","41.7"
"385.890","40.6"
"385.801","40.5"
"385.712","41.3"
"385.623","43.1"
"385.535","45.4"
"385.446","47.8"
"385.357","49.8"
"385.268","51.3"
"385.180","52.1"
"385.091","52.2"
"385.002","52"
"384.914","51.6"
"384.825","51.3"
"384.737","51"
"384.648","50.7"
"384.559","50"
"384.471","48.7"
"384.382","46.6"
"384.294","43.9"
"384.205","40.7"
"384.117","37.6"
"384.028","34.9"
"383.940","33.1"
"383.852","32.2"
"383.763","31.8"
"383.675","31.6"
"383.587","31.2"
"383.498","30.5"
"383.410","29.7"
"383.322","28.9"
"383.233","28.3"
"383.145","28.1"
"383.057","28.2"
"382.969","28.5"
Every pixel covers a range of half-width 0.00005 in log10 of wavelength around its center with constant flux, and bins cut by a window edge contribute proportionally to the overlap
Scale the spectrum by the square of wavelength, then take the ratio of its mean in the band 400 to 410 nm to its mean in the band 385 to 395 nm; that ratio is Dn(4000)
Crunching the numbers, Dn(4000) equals 1.70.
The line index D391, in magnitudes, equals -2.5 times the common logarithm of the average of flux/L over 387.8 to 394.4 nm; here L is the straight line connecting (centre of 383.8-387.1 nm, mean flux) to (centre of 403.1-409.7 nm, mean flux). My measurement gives 0.185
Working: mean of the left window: 46.5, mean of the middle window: 44.8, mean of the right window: 72.3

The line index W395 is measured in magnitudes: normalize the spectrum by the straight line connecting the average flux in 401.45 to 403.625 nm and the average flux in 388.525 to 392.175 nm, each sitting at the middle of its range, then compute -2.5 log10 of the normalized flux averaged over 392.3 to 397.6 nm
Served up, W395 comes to 0.48 mag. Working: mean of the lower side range 52.2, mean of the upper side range 73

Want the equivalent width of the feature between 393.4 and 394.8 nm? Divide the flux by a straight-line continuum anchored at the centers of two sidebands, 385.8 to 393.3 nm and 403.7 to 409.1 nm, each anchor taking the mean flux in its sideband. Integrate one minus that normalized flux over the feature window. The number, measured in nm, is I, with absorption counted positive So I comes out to 0.49 nm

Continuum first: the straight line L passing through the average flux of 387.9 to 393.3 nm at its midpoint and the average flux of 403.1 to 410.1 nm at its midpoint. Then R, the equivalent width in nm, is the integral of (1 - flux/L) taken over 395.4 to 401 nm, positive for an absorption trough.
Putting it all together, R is 0.42 nm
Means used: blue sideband 48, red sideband 72.1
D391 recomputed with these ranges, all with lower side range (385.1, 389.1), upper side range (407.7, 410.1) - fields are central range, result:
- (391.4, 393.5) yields 0.32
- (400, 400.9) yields -0.08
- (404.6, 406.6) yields 0.02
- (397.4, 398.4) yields 0.13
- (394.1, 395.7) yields 0.09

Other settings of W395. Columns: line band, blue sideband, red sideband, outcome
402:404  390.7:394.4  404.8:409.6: -0.121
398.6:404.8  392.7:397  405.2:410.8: -0.245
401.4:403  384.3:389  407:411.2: -0.139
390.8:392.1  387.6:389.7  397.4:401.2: -0.080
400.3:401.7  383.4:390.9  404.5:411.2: -0.126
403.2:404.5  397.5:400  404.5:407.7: -0.003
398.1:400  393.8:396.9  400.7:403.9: -0.117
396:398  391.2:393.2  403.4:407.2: 0.438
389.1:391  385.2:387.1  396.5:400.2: -0.057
